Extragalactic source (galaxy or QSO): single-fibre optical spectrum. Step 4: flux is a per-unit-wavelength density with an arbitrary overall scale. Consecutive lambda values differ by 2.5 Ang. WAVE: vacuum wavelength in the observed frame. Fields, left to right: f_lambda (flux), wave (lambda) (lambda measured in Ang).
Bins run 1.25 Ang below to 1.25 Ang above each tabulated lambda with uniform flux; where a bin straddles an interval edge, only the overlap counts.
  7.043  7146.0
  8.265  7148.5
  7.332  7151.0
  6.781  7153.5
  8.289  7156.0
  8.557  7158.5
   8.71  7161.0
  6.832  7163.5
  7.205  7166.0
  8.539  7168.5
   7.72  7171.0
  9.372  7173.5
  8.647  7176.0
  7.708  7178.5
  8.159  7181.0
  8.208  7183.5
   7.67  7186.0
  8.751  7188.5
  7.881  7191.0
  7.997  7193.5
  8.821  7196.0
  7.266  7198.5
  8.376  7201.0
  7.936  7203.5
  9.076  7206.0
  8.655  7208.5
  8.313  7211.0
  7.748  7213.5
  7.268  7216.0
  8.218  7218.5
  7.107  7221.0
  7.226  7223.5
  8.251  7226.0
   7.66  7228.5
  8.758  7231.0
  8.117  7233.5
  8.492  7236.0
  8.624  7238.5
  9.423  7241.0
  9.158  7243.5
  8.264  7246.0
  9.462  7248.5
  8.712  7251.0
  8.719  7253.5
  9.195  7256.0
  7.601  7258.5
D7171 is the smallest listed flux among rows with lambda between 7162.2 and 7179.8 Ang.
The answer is 6.832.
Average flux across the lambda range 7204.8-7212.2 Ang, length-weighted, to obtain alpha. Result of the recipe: 8.68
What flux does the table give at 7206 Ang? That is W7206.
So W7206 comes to 9.076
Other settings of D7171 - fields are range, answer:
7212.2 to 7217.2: 7.268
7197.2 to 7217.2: 7.266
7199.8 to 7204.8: 7.936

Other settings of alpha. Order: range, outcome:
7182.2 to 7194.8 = 8.1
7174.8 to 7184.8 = 8.18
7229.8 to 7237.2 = 8.45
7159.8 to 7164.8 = 7.76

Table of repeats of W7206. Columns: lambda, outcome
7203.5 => 7.936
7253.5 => 8.719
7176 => 8.647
